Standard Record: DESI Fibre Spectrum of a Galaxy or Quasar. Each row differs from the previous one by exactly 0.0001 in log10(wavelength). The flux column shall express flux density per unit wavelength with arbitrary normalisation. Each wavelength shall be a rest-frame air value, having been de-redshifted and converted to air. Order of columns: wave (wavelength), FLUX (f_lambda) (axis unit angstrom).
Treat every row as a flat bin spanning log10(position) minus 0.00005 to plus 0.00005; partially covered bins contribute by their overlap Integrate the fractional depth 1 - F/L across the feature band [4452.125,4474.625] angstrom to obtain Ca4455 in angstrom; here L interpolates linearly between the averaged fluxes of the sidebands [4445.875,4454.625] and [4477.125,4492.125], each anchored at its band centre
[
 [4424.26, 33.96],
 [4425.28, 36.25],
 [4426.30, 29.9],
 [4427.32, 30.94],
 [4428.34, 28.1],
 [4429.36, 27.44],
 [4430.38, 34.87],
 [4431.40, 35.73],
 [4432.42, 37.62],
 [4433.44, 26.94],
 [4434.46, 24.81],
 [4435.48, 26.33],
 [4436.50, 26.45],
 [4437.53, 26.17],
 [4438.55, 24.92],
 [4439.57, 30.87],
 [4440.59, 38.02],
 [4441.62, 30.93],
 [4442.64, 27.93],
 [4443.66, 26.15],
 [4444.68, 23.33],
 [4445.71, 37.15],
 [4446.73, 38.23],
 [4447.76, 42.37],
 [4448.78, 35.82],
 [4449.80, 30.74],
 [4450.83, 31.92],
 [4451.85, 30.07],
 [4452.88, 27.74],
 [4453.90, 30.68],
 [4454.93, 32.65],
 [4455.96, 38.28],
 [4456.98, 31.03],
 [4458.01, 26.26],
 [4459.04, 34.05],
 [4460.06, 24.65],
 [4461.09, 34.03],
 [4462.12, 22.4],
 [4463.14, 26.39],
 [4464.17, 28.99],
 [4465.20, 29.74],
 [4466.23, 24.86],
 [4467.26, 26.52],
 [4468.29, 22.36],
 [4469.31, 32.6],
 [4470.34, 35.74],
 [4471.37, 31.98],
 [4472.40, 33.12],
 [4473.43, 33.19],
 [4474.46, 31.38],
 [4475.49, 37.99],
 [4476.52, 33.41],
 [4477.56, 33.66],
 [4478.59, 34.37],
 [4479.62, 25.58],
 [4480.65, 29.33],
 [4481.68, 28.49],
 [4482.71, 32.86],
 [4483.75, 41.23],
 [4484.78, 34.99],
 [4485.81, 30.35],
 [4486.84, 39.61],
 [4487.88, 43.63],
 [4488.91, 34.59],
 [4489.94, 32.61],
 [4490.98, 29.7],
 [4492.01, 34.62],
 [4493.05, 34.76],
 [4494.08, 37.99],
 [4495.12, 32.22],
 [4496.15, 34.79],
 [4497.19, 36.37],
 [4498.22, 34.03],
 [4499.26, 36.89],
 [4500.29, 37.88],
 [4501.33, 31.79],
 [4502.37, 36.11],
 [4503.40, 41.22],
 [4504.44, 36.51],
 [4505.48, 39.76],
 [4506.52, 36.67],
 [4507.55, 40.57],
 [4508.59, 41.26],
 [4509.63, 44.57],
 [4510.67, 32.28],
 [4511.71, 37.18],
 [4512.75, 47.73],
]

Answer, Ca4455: 2.5 angstrom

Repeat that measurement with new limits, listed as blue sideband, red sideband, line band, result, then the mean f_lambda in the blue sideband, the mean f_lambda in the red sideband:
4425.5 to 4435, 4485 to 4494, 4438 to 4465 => 1.18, 30.9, 35.1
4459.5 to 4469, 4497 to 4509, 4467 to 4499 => -1.55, 26.9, 37.4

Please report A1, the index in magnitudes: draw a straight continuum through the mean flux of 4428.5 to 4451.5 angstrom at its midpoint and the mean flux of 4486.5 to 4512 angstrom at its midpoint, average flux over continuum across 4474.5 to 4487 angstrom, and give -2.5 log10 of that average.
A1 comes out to 0.05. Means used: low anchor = 31.1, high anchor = 36.7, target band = 33.2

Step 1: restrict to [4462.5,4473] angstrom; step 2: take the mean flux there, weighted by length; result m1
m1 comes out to 29.2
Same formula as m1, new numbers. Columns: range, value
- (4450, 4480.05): 30.5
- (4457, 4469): 27.5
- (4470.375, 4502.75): 34.2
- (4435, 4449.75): 31.1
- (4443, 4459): 32.2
